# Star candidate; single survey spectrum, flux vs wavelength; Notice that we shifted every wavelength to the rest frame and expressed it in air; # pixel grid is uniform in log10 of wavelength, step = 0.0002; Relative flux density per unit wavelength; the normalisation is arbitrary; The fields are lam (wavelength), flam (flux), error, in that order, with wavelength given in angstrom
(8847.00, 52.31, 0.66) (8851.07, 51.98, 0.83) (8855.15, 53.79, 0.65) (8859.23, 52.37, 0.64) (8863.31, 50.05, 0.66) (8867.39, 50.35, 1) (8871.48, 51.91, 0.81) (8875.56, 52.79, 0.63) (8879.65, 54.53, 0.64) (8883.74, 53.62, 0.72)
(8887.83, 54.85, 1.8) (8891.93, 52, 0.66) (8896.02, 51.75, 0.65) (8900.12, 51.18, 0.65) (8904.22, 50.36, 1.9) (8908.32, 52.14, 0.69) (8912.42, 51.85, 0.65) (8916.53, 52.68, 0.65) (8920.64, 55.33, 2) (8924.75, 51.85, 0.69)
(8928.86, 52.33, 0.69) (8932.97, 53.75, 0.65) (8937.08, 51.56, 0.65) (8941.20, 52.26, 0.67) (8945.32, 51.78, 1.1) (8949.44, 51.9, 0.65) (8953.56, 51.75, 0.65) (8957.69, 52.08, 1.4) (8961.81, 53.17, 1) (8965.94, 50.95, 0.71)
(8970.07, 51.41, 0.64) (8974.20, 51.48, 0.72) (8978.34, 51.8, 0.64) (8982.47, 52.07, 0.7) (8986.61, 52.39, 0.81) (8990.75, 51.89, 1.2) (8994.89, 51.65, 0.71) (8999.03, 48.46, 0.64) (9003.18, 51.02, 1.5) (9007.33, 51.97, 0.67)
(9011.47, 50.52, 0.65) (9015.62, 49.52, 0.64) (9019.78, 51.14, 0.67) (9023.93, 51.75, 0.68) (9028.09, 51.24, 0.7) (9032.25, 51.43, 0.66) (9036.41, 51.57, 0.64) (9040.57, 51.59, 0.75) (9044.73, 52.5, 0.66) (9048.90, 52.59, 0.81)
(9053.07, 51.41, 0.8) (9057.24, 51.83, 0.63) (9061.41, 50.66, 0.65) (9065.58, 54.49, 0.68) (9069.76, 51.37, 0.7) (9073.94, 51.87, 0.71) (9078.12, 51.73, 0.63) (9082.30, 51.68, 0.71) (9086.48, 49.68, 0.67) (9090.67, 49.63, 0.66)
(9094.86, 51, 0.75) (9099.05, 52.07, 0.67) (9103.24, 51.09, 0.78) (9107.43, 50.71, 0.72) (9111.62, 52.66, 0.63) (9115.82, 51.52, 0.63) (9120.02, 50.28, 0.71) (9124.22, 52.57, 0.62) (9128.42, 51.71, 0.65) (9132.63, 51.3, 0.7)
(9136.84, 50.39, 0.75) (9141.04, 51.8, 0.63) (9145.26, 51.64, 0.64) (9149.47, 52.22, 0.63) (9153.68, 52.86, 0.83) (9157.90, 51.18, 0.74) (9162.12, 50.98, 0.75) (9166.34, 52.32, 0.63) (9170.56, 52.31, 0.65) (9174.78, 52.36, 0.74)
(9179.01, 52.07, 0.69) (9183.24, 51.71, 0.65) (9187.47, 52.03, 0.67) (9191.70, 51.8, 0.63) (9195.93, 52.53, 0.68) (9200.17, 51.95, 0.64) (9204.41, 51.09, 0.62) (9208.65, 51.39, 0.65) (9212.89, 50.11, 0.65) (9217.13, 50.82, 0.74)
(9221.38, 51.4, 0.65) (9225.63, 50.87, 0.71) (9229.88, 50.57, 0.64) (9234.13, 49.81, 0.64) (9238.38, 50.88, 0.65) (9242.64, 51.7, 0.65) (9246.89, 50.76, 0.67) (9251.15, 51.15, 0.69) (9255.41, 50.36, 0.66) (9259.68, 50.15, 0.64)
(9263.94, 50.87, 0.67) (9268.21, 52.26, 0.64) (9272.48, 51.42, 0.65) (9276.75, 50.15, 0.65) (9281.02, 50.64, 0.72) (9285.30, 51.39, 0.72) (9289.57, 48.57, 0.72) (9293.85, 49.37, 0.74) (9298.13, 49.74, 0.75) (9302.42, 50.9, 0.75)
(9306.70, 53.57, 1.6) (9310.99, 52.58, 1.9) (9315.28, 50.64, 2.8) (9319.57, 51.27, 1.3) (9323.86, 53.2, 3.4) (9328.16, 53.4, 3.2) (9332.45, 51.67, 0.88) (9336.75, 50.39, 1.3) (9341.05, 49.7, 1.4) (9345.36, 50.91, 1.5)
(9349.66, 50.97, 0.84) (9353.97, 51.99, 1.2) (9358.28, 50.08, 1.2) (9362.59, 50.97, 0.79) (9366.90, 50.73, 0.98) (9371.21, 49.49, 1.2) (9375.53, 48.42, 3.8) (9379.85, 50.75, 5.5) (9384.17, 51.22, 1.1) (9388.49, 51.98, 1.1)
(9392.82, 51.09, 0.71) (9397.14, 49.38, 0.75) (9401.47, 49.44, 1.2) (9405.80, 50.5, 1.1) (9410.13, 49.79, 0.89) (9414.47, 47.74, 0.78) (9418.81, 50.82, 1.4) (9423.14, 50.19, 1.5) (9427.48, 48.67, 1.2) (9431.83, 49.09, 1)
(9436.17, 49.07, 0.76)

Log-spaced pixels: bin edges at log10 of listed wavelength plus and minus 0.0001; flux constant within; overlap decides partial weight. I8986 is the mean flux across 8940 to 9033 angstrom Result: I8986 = 51.5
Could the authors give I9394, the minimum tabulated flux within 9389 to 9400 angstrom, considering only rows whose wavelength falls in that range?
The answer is 49.38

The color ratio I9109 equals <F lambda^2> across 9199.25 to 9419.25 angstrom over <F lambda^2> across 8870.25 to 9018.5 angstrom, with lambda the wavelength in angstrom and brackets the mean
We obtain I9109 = 1.06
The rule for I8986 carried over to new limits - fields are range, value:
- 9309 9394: 51.1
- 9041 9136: 51.5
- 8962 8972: 51.5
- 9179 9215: 51.6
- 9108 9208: 51.8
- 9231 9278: 50.9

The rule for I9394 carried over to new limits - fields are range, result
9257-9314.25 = 48.57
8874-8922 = 50.36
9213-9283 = 49.81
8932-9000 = 48.46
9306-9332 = 50.64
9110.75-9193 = 50.28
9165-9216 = 50.11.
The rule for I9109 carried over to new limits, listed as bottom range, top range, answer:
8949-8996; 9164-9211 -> 1.05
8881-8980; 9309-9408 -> 1.07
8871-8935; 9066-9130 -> 1.02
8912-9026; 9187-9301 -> 1.04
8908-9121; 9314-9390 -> 1.06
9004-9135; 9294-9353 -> 1.06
